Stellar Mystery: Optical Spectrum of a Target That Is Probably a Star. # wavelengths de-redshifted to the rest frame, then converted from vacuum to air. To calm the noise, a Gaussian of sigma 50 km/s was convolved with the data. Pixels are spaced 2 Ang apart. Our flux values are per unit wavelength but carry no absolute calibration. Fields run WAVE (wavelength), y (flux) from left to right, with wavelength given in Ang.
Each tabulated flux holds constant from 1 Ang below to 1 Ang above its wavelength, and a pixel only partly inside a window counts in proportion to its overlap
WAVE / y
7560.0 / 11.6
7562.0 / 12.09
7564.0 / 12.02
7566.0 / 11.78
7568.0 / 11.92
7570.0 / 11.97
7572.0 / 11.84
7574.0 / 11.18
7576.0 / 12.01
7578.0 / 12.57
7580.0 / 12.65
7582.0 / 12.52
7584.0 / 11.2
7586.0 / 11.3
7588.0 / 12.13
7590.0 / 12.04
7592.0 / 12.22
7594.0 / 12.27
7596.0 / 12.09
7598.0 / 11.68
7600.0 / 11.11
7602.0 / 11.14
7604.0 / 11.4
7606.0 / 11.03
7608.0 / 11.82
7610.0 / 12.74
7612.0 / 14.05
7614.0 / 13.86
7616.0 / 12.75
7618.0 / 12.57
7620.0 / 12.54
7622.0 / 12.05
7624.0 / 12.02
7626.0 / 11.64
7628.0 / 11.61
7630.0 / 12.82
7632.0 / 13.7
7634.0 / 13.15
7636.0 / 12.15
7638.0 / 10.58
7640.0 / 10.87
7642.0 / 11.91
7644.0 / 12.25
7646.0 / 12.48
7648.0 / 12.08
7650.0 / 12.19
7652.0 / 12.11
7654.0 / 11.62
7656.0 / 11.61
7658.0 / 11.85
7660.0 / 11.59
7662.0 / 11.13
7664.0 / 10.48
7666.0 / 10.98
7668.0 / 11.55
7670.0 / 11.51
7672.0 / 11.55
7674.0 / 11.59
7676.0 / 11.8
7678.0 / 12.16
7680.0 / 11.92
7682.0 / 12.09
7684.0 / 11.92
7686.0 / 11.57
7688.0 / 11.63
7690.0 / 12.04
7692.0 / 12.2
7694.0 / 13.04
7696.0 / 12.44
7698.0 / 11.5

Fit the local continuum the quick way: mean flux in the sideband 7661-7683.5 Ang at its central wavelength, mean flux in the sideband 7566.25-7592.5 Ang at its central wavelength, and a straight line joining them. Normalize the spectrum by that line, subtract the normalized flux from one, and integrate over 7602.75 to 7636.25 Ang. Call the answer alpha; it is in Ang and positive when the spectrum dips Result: -2.0 Ang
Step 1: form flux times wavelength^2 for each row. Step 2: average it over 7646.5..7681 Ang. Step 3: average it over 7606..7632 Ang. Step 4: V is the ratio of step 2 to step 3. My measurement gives 0.9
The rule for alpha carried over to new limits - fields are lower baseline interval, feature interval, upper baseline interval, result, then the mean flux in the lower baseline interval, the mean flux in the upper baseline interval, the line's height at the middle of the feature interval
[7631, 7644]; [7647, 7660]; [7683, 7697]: 0.22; 12.1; 12.1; 12.1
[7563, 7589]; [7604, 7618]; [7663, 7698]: -0.85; 11.9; 11.8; 11.9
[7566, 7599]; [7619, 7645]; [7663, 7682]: -0.82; 12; 11.5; 11.7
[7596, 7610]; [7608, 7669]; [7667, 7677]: -2.83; 11.5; 11.6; 11.6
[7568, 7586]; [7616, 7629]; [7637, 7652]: -0.31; 11.9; 11.8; 11.8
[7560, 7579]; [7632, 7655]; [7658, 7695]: -0.48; 11.9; 11.7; 11.8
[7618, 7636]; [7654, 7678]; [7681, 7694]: 1.36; 12.4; 12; 12.2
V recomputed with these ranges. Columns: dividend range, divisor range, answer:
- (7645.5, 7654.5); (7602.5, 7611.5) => 1.03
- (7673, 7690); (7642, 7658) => 0.99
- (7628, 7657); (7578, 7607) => 1.04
